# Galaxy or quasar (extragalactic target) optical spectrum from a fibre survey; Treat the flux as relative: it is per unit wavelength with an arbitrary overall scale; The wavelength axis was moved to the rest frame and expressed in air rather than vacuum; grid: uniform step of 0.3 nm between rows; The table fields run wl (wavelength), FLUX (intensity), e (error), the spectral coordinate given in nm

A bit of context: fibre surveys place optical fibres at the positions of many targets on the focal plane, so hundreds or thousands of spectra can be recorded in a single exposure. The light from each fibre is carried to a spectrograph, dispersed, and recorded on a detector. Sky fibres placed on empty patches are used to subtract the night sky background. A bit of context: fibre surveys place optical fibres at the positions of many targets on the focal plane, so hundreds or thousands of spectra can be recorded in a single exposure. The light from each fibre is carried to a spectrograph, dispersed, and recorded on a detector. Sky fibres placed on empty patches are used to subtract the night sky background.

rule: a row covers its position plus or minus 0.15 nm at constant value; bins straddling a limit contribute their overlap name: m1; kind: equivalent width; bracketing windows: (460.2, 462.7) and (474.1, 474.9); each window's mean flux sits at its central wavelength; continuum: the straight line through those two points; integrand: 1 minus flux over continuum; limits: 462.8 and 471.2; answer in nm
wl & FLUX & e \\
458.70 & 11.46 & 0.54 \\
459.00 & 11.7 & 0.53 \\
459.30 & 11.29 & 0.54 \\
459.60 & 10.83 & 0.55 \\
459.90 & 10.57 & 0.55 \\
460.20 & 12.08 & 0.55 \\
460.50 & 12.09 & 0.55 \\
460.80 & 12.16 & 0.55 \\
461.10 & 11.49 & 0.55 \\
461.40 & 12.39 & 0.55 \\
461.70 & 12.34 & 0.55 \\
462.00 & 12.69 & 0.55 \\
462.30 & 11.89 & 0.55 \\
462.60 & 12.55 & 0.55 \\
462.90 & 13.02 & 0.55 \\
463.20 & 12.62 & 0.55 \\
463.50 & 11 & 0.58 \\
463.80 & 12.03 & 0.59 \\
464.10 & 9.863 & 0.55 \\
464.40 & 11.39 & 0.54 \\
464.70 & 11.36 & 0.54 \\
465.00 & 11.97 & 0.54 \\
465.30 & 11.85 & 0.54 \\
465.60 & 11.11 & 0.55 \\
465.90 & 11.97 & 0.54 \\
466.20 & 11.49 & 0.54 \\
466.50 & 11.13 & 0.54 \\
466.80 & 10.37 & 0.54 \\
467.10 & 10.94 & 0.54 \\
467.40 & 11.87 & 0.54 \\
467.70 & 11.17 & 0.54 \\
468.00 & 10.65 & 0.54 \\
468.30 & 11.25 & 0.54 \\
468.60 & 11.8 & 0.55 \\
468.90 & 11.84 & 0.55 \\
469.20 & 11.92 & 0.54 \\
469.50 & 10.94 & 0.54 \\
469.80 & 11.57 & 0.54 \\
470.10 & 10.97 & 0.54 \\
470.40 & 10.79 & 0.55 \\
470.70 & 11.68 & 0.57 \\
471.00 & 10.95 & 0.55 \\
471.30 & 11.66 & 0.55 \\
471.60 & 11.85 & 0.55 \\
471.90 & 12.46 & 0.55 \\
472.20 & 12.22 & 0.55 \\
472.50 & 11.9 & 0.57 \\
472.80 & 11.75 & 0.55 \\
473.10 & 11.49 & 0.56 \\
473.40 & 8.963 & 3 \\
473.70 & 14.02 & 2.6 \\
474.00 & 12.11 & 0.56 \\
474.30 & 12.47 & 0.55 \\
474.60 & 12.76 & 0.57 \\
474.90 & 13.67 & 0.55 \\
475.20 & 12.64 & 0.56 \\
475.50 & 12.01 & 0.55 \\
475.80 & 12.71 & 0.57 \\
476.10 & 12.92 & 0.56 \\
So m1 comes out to 0.70 nm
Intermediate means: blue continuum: 12.2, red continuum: 12.8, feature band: 11.4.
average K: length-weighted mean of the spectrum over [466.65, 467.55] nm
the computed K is 11.1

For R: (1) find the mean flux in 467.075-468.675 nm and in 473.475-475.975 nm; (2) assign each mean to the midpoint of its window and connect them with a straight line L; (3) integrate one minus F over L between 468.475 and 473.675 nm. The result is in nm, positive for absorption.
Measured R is 0.18 nm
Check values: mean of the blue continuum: 11.3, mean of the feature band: 11.5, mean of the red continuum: 12.7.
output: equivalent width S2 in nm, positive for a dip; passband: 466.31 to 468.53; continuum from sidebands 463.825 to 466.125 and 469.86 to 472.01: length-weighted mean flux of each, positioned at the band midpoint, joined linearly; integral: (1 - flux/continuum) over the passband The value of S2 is 0.07 nm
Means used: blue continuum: 11.4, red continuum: 11.5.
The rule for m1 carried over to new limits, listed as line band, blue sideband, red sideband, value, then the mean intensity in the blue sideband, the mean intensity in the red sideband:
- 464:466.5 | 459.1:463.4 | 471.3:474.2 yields 0.115 nm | 12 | 11.9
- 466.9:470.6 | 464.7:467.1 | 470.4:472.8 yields 0.084 nm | 11.4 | 11.7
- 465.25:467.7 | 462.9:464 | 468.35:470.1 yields 0.088 nm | 11.9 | 11.5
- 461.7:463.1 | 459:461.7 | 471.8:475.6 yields -0.093 nm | 11.7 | 12.2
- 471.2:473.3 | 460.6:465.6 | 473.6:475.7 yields 0.126 nm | 11.9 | 12.8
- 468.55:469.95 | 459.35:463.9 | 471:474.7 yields 0.039 nm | 12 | 11.9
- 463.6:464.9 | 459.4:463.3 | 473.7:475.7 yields 0.107 nm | 12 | 12.7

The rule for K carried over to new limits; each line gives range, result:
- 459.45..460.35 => 11.2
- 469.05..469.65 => 11.4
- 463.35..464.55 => 11.1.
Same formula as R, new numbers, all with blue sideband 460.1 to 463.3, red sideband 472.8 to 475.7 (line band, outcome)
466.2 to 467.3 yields 0.12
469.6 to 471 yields 0.12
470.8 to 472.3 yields 0.05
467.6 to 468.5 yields 0.09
